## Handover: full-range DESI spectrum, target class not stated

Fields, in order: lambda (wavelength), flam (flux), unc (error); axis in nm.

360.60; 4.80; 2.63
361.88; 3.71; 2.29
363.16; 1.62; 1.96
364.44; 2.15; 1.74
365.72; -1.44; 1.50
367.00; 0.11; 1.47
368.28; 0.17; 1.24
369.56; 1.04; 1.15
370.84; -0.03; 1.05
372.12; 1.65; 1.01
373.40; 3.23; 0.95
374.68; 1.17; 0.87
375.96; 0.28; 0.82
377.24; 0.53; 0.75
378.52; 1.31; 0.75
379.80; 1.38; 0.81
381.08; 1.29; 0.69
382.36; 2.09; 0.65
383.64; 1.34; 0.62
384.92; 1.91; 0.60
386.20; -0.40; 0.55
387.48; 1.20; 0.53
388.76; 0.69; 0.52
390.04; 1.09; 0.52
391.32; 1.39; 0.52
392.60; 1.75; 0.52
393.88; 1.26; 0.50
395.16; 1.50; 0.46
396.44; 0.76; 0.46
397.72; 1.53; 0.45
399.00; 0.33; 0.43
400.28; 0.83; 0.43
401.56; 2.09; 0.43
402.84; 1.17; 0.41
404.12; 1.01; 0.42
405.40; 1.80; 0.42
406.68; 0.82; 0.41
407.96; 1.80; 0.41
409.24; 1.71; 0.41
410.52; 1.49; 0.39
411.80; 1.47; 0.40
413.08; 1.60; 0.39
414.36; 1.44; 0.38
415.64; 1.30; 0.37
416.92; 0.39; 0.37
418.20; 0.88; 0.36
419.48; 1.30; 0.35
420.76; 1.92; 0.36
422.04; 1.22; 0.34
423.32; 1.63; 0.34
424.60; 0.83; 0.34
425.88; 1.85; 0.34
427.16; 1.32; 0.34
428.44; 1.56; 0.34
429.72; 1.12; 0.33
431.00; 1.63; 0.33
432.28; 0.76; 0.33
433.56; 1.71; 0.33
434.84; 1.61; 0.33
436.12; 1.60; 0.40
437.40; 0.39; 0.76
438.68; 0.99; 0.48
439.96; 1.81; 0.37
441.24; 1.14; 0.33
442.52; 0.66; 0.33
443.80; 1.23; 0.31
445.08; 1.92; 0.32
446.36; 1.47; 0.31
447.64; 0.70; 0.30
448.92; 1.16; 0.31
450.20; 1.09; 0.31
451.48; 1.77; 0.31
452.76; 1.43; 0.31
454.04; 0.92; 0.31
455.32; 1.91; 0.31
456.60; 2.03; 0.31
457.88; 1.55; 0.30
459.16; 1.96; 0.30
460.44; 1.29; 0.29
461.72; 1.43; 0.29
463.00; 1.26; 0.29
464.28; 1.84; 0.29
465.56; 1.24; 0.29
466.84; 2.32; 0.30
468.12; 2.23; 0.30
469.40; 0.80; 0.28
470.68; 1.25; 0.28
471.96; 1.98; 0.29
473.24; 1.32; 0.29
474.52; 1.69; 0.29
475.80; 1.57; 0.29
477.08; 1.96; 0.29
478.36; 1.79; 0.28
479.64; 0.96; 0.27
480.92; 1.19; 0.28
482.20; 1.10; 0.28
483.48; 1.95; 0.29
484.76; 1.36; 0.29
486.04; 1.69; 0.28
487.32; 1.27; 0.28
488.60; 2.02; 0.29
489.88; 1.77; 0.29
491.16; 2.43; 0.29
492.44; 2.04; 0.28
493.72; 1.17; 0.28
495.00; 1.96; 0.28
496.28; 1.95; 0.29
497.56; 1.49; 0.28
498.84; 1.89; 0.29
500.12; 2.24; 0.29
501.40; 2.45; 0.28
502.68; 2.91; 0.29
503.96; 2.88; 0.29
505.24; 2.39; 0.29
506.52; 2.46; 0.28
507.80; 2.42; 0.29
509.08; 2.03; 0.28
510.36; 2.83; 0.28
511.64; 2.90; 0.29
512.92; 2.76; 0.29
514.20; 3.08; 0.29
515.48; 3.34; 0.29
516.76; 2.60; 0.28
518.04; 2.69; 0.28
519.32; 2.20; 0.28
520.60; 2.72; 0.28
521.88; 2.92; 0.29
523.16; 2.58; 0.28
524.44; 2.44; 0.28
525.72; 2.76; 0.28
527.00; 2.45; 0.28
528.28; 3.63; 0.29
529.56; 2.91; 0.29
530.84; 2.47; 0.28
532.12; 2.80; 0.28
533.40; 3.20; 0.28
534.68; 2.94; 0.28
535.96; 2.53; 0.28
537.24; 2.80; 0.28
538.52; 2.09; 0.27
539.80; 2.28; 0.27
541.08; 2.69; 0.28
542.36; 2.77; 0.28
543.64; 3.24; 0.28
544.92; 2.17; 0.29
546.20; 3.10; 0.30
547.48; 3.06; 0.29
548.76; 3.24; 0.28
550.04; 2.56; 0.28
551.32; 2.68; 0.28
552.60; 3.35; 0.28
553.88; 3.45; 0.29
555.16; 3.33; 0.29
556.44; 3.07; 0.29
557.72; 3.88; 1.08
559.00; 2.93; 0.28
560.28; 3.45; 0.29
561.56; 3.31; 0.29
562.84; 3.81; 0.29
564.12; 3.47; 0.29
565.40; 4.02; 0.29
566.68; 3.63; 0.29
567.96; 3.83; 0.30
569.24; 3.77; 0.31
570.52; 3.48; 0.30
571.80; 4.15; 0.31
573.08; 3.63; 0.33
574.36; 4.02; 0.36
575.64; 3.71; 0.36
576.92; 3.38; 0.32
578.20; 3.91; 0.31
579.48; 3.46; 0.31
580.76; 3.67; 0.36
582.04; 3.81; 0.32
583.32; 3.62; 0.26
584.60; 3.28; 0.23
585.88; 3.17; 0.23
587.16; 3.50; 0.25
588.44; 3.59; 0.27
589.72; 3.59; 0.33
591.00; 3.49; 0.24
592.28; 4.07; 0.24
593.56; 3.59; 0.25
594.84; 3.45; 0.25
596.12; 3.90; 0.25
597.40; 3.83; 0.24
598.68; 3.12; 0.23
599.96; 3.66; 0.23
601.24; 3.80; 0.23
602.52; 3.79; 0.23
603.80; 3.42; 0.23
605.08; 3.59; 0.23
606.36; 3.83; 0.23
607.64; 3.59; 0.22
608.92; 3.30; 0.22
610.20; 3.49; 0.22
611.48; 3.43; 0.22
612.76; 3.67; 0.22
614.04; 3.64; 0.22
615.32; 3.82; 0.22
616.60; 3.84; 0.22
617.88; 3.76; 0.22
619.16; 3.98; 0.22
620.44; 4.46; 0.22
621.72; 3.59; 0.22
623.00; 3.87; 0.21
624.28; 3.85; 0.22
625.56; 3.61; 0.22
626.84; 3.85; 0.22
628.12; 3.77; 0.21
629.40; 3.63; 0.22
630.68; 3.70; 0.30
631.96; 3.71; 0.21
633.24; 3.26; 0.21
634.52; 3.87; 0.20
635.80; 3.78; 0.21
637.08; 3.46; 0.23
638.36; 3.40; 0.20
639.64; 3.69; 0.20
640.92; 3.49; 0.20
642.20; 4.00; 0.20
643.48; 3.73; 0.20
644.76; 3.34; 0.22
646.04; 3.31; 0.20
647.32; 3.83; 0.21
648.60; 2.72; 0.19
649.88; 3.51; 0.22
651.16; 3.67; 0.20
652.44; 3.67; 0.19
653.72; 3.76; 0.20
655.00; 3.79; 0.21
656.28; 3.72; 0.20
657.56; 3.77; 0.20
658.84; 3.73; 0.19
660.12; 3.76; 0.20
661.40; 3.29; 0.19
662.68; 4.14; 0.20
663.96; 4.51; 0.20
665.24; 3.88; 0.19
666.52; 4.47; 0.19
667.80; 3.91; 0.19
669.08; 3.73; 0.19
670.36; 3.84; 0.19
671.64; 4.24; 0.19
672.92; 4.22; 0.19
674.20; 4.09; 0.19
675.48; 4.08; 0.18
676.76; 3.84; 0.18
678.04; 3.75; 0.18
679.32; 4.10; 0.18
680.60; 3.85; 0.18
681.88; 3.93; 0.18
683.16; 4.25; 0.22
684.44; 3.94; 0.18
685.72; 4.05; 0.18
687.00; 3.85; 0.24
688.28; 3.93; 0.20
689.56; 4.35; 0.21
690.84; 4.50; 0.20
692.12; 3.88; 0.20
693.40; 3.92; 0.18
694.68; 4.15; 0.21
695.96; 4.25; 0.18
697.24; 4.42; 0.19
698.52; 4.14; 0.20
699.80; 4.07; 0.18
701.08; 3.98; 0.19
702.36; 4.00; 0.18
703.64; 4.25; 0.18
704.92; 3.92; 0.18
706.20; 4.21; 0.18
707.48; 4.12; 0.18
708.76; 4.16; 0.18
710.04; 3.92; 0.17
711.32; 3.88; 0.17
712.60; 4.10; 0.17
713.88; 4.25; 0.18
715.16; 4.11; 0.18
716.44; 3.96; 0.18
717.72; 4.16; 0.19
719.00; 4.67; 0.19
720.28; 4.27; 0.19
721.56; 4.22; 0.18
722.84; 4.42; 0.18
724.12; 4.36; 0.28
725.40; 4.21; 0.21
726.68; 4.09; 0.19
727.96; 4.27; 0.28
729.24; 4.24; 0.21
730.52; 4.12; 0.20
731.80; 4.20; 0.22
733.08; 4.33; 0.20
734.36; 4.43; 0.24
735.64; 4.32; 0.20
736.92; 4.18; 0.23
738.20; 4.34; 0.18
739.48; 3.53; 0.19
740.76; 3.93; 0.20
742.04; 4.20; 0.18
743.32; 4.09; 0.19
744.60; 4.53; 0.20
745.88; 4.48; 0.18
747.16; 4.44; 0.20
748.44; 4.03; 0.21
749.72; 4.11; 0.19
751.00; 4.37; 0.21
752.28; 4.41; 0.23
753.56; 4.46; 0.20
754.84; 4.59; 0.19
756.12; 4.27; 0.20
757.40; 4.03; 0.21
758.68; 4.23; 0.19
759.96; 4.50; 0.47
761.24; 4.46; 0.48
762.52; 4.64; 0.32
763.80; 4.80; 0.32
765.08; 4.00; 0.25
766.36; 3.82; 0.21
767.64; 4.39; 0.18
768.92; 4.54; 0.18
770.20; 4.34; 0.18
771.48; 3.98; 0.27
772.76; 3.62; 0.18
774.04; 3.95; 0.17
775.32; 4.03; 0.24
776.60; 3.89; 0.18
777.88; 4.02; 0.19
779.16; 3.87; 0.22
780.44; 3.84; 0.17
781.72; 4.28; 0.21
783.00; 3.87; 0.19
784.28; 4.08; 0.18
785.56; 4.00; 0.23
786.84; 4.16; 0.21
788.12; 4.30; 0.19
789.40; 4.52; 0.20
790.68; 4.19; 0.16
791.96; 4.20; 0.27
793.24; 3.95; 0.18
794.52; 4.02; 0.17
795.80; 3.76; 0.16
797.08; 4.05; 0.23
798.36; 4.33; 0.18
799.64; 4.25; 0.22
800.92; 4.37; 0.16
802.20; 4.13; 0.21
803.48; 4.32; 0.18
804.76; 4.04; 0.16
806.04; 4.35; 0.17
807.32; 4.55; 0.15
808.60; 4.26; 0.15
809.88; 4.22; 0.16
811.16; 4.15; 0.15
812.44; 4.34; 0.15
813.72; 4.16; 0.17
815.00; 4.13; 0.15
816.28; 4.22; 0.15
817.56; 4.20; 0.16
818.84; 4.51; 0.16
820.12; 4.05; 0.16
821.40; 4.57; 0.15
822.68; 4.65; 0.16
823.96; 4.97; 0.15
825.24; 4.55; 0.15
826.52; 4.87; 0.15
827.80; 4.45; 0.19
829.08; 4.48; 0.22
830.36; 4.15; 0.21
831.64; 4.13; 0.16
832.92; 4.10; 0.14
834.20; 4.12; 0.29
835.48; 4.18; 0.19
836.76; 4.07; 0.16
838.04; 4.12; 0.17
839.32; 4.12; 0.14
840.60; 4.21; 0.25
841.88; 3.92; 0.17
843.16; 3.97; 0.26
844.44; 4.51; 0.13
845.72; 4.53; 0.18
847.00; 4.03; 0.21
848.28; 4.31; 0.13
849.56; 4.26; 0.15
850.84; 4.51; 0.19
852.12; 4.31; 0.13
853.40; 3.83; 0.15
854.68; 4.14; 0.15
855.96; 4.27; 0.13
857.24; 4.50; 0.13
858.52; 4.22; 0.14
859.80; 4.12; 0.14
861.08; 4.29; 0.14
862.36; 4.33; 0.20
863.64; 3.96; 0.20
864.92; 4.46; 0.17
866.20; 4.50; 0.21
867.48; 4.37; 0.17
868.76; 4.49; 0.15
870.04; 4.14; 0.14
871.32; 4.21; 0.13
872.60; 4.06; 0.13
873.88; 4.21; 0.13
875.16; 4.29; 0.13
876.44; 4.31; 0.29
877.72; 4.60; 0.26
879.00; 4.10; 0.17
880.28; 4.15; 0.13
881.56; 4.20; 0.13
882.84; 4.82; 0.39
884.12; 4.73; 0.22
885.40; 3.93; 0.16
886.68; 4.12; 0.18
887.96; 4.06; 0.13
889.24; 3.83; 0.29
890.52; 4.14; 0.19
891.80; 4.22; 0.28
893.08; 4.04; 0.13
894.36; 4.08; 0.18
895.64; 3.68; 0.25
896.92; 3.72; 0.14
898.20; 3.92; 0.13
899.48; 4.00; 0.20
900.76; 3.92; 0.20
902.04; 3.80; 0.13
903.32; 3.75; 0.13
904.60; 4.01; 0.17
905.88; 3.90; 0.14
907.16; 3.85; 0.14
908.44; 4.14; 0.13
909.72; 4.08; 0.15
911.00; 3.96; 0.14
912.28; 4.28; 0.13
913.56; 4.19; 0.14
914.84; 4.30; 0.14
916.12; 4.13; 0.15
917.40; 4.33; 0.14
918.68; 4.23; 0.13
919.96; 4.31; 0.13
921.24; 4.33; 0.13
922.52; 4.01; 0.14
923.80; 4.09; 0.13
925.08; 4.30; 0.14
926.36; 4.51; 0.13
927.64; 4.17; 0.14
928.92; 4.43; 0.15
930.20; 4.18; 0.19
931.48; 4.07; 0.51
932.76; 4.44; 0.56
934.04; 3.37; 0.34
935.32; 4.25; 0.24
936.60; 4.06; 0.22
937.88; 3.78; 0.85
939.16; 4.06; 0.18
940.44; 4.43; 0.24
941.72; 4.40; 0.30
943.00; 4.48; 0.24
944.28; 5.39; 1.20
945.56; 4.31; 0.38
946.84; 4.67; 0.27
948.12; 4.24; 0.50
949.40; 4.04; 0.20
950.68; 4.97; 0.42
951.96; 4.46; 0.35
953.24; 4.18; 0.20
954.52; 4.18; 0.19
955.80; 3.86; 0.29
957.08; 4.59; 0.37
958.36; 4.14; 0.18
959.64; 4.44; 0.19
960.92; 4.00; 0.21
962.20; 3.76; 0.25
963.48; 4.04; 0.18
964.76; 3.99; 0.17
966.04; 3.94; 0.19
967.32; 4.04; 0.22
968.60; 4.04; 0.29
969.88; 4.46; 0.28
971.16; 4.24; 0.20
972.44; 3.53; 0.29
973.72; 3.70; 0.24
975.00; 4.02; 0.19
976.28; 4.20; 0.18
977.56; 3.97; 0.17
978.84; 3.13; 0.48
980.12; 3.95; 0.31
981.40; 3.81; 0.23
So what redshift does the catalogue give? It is 0.25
